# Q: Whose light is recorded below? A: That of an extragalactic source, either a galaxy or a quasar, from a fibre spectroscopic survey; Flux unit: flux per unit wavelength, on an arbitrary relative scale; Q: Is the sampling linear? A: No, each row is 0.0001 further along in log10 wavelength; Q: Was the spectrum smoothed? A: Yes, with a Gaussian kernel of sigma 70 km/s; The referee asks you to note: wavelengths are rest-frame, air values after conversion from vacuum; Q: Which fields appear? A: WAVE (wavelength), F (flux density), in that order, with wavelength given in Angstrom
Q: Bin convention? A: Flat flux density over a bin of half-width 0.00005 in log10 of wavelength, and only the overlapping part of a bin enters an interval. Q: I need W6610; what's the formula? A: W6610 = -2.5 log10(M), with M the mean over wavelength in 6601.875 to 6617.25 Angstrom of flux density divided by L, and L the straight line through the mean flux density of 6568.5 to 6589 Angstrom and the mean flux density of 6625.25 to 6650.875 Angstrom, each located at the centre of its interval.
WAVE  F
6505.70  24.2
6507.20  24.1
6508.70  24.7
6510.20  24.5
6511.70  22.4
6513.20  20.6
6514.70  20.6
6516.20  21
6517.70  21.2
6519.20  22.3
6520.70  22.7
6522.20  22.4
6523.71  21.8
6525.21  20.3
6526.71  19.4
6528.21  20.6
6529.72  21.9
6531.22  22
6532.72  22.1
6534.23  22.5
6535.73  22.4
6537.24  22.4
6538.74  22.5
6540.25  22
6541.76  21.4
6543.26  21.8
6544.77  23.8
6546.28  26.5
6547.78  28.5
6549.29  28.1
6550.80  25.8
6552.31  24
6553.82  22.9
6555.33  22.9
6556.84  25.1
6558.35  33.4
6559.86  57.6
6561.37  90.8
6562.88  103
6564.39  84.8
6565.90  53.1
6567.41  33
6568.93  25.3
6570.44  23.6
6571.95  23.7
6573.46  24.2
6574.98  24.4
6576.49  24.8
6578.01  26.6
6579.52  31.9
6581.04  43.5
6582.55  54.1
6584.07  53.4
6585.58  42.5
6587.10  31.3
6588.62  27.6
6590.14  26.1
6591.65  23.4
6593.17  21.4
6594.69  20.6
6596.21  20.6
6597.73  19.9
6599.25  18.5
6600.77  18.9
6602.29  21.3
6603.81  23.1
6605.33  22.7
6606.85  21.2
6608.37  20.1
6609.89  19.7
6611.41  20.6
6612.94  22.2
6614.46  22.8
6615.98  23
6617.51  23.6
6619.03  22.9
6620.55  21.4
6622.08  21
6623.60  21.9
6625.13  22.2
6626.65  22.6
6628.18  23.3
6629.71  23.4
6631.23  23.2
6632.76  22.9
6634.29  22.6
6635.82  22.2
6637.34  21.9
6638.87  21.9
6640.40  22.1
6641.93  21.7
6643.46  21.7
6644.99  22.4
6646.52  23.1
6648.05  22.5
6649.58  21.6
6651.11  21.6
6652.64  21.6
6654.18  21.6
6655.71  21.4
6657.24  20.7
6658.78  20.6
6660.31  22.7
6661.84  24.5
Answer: 0.25 mag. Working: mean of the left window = 32.9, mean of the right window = 22.4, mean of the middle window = 21.7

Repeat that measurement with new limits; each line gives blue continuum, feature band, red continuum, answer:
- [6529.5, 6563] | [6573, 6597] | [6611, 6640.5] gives -0.16 mag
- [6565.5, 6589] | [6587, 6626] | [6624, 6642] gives 0.25 mag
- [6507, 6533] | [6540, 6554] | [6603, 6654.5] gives -0.13 mag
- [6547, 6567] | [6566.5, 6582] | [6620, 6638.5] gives 0.36 mag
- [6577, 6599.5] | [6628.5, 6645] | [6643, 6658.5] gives 0.07 mag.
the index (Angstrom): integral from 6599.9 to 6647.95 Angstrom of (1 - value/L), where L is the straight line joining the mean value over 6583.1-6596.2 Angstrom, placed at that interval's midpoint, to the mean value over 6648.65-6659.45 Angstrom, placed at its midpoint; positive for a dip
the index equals 6.4 Angstrom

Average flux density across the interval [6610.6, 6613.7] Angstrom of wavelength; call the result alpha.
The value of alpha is 21.3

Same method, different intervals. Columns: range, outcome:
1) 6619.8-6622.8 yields 21.2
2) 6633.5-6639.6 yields 22.2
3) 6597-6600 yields 19.2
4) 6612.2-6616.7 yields 22.7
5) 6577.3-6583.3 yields 39.1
